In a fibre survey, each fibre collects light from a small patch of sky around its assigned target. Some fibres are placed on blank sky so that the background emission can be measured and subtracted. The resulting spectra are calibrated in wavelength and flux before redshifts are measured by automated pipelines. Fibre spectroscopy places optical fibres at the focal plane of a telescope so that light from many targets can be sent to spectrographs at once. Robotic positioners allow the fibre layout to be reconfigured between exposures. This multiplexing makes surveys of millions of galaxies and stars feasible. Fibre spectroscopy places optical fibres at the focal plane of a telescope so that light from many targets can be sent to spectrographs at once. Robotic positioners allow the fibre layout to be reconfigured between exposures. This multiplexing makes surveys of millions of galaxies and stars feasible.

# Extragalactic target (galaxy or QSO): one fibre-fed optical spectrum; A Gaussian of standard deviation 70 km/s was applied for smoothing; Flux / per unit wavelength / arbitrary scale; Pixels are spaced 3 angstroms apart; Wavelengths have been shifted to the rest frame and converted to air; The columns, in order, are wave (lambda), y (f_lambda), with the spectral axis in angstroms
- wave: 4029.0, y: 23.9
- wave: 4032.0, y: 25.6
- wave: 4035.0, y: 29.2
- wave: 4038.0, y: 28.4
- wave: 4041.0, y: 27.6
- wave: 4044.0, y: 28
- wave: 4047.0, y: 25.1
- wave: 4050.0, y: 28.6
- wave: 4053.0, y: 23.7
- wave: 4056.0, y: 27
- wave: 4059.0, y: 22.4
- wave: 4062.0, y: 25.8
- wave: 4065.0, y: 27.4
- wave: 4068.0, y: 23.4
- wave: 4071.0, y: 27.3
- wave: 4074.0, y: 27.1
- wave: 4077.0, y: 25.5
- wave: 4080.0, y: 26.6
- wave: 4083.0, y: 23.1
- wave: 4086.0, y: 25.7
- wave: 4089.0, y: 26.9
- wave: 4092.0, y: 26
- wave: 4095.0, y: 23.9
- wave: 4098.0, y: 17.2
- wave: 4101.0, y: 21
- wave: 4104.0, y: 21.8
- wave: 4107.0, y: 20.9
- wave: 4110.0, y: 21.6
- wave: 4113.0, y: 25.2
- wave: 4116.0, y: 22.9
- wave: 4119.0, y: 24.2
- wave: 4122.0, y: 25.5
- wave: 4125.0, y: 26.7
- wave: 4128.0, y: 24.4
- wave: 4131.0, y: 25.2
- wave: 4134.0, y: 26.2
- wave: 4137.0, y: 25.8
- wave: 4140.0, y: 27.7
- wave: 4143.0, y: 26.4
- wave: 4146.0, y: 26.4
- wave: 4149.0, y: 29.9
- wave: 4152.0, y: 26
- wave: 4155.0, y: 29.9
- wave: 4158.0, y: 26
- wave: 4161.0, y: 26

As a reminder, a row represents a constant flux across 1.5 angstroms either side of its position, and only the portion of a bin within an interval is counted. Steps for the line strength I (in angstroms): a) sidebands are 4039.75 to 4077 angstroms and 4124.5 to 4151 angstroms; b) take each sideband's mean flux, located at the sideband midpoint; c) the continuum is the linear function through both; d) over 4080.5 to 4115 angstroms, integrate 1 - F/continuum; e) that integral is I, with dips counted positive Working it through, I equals 4.15 angstroms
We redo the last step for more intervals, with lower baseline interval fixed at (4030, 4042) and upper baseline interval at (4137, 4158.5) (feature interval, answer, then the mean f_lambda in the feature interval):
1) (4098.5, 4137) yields 5.26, 23.7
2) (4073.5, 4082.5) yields 0.51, 26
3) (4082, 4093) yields 0.79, 25.5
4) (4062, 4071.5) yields 0.57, 25.9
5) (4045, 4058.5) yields 0.80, 25.9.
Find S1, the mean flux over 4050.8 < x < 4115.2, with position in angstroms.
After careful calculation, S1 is 24.3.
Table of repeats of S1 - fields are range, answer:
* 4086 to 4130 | 23.5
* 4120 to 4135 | 25.5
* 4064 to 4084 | 25.8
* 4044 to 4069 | 25.6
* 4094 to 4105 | 20.8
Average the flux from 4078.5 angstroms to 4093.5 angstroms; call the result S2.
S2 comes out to 25.7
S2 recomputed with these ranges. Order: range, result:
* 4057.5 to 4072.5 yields 25.3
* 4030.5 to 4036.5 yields 27.4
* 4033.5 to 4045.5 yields 28.3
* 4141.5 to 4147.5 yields 26.4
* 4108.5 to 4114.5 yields 23.4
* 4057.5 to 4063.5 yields 24.1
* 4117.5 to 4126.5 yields 25.5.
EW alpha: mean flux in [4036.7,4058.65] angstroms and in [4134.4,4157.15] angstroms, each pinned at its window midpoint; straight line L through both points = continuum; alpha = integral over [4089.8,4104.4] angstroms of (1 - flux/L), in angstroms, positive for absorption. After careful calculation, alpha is 2.6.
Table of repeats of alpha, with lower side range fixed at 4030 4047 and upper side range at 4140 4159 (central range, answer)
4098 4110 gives 2.92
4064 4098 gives 2.63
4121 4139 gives 1.17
